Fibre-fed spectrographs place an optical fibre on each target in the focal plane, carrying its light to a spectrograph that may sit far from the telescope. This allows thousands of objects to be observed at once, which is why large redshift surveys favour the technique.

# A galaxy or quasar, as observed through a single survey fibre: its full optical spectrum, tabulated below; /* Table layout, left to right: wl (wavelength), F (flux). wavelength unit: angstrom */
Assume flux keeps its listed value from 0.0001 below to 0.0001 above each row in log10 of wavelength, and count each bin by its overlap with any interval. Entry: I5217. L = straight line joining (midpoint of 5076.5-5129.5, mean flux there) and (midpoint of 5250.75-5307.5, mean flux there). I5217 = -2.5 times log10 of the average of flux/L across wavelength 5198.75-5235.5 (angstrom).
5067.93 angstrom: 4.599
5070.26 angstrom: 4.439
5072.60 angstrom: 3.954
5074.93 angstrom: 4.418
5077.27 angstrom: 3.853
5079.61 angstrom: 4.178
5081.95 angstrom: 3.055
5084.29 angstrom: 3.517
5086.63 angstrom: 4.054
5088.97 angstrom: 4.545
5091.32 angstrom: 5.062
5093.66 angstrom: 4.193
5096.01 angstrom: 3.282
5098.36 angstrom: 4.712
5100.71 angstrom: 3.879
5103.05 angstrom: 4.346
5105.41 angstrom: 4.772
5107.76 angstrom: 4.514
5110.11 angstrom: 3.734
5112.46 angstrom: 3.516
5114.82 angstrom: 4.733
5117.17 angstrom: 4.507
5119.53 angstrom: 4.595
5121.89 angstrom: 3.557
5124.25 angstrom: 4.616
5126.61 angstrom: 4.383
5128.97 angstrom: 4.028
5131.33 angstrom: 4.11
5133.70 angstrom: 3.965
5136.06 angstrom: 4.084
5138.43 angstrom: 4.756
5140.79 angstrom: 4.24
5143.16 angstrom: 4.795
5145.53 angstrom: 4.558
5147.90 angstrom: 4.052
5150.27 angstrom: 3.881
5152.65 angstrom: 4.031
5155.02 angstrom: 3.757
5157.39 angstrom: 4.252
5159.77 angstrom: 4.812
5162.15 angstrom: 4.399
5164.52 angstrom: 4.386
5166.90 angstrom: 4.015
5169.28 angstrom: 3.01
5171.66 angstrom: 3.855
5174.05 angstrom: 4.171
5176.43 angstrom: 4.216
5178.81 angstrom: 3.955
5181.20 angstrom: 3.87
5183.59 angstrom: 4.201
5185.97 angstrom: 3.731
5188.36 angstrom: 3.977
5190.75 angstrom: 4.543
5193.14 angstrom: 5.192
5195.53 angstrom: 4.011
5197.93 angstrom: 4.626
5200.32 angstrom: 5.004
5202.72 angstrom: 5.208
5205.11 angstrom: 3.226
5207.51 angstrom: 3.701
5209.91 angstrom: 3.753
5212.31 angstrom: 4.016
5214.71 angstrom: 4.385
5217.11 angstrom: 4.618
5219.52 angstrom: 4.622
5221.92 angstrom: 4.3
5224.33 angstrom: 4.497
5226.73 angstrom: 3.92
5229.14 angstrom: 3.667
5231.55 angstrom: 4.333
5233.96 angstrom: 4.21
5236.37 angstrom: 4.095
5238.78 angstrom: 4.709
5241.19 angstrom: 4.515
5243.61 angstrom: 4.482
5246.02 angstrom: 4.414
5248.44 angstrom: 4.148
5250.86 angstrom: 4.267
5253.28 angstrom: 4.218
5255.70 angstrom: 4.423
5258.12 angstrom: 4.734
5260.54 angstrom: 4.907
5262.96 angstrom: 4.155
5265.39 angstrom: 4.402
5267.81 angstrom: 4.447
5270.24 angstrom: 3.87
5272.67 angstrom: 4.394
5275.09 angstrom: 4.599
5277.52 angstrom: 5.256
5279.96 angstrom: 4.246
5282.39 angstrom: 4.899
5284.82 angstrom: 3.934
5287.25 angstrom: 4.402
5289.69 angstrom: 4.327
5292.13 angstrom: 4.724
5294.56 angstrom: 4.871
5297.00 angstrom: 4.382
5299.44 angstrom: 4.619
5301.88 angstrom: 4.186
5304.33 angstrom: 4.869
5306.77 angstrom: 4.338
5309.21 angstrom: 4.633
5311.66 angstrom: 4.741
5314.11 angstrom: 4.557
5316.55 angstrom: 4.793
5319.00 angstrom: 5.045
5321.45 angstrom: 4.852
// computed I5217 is 0.03 mag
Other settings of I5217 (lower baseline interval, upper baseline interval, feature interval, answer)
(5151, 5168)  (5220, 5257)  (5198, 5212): 0.015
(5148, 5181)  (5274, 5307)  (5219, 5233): 0.023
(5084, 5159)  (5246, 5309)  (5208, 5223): 0.030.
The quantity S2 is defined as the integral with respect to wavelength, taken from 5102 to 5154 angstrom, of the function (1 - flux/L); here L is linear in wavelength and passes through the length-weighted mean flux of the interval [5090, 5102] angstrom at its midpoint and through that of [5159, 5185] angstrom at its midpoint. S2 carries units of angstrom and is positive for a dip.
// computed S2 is -1.24 angstrom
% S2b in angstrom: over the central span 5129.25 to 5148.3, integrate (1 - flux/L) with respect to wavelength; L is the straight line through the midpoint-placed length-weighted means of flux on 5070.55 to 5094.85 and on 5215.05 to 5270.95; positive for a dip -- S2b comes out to -0.6 angstrom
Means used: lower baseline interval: 4.1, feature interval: 4.32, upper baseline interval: 4.35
